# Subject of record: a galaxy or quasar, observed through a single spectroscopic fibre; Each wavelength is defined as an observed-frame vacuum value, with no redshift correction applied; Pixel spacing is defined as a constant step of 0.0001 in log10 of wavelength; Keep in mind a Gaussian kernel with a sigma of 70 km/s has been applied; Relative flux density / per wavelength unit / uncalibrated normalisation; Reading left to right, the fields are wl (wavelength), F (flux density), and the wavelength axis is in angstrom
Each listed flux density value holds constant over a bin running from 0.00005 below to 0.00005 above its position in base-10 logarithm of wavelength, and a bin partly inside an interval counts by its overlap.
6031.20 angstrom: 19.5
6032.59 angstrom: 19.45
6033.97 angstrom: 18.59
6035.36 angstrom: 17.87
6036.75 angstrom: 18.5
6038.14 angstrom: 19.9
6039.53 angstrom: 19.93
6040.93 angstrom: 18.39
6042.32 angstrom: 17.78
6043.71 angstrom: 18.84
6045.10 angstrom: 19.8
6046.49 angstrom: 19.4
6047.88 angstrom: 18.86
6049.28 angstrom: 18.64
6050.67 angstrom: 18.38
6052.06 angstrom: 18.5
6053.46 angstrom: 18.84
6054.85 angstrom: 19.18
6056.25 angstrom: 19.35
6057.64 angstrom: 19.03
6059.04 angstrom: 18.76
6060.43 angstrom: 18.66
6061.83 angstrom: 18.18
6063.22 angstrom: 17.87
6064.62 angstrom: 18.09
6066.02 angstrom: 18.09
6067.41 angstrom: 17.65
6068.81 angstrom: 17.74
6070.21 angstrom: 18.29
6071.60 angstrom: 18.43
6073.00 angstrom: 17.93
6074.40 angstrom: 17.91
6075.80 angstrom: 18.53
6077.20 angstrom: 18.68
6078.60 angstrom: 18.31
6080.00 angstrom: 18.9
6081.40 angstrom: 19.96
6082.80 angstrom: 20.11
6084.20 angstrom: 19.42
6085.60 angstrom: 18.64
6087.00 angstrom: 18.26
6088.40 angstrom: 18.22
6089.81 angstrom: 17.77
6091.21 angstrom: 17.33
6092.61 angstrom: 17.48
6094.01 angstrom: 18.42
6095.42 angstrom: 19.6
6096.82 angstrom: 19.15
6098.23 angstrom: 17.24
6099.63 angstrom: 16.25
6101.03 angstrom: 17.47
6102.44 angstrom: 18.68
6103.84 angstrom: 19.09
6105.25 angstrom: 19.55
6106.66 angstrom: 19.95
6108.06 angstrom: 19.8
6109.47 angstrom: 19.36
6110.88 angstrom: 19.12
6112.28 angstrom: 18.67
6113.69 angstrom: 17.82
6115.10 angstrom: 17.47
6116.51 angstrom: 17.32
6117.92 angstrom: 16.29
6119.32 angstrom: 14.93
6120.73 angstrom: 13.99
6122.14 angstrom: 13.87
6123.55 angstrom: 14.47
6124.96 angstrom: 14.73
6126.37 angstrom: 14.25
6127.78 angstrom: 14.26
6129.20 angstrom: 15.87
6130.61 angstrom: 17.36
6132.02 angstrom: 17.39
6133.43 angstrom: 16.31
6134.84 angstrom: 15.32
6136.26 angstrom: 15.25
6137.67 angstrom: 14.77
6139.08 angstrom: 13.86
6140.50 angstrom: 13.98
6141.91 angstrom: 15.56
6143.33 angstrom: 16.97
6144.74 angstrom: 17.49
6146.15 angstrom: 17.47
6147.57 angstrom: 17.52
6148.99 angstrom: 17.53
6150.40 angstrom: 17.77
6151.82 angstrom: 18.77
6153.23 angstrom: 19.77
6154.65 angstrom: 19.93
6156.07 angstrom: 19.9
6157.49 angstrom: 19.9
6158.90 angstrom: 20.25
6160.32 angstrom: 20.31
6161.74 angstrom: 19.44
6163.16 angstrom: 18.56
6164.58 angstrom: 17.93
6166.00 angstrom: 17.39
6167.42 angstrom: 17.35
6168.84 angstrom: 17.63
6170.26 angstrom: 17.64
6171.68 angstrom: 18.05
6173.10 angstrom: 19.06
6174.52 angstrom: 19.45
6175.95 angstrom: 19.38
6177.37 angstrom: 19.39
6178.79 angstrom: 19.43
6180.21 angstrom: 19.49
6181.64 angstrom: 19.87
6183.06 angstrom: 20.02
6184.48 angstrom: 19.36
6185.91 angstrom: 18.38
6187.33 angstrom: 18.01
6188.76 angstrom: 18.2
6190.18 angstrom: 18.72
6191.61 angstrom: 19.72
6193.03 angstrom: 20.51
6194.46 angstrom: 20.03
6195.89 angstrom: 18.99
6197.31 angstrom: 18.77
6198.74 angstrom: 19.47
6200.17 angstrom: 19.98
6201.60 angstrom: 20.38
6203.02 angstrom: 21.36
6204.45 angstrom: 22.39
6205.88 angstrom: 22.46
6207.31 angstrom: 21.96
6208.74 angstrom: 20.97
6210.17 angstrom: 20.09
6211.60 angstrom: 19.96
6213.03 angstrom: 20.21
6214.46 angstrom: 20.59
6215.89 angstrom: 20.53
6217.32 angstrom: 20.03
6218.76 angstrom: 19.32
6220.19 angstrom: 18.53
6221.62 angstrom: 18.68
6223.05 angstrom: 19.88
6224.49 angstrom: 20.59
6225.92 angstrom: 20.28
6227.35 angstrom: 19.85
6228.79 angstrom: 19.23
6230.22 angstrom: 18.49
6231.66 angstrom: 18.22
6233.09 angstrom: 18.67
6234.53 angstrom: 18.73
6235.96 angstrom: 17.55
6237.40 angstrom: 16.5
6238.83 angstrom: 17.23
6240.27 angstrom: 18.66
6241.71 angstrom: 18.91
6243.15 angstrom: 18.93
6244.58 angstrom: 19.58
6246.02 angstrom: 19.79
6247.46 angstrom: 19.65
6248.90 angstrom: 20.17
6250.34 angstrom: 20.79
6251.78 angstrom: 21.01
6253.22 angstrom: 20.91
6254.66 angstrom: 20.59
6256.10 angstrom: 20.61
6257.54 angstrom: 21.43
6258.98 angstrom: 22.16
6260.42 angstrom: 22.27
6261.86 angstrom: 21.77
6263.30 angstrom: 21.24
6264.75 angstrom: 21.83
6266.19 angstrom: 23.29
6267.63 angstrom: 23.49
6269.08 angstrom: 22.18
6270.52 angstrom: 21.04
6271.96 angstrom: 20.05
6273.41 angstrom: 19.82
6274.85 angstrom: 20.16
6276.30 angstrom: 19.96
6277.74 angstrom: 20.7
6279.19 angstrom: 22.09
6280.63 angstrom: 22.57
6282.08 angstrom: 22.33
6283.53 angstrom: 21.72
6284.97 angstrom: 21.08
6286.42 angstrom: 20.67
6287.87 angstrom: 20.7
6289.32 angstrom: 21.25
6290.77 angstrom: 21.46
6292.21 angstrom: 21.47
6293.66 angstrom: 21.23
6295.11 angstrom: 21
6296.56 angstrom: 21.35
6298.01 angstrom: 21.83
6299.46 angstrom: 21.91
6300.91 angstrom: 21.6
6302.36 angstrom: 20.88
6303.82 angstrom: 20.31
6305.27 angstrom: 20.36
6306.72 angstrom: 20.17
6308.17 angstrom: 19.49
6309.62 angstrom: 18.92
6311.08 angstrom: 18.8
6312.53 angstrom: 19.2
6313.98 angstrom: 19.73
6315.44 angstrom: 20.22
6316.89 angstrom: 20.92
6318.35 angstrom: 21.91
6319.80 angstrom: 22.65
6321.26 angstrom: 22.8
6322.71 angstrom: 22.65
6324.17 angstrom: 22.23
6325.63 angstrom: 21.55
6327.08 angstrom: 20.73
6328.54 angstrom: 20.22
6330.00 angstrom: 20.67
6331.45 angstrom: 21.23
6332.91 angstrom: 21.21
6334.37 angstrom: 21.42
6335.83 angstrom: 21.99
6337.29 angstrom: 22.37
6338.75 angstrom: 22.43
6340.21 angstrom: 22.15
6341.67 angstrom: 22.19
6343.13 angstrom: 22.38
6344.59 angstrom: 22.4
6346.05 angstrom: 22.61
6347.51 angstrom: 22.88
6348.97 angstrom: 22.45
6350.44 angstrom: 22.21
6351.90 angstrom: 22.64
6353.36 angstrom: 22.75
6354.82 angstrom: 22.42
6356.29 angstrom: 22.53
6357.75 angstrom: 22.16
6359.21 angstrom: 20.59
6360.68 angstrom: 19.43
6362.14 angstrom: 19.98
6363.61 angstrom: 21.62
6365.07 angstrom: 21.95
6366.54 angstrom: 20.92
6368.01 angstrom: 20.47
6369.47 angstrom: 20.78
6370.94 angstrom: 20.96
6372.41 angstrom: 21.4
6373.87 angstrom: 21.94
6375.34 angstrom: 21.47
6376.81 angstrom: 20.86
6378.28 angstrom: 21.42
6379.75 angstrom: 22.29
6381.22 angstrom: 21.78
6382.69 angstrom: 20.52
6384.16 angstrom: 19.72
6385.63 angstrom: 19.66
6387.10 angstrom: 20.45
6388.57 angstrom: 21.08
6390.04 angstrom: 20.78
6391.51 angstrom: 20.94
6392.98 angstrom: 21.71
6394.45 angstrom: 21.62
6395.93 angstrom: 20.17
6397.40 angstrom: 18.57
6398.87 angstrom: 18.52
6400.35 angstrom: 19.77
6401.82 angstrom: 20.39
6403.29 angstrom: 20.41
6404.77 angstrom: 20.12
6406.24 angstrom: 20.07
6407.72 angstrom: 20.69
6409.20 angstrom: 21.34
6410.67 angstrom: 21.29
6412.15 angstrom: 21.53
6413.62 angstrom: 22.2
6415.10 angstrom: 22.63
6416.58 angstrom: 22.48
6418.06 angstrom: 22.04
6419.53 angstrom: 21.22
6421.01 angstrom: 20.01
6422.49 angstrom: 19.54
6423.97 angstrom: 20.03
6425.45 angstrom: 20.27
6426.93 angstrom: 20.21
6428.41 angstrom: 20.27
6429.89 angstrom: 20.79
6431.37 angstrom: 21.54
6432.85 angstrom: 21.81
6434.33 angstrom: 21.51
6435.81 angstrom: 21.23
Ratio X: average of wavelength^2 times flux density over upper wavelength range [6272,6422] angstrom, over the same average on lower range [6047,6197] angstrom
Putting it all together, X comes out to 1.26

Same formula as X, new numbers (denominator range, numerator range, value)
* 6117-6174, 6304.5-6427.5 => 1.33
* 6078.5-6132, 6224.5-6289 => 1.22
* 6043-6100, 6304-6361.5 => 1.26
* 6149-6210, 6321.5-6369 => 1.18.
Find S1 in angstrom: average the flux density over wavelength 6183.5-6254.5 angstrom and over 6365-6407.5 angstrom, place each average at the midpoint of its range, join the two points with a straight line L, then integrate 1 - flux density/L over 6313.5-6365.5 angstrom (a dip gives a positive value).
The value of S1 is -3.4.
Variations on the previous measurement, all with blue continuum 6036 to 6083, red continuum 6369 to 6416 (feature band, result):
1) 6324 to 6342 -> -0.9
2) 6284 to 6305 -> -1.0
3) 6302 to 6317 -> 0.3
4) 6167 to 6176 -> 0.5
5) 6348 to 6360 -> -0.9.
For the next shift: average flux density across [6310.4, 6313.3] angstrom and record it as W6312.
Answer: 19.1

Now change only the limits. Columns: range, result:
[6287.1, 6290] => 20.9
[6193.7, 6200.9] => 19.4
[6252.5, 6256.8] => 20.7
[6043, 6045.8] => 19.3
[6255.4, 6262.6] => 21.7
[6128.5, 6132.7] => 16.9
